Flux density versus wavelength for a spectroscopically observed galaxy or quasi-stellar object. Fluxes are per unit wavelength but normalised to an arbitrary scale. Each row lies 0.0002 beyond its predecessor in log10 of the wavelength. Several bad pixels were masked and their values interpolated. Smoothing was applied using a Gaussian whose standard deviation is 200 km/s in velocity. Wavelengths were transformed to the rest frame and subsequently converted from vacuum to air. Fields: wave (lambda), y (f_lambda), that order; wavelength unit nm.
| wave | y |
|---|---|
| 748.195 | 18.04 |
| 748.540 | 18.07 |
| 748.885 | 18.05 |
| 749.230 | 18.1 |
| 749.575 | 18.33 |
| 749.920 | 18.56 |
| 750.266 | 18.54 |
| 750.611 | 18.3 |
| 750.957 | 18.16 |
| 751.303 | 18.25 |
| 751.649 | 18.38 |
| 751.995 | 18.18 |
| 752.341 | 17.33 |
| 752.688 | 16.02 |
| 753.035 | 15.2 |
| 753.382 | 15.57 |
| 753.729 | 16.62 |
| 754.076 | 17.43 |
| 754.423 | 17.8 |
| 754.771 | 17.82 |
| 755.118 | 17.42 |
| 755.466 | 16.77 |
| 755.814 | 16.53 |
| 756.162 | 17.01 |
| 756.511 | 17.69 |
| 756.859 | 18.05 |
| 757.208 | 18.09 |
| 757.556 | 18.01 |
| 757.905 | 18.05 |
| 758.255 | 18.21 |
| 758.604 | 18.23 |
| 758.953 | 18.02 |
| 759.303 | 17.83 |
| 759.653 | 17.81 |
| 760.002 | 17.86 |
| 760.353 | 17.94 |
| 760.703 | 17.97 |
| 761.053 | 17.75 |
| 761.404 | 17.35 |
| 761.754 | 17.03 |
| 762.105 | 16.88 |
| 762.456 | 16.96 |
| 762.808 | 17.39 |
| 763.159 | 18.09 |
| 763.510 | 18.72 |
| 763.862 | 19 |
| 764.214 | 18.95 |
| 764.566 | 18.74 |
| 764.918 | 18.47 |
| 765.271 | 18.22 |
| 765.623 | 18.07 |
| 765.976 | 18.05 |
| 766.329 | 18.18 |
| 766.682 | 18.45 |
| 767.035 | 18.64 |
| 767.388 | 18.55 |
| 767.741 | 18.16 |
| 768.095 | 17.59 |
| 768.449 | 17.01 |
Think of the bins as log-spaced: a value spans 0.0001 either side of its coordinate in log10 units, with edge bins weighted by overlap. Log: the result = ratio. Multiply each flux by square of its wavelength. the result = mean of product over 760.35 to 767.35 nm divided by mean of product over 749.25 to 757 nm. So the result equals 1.06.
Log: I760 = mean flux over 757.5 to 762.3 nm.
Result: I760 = 17.8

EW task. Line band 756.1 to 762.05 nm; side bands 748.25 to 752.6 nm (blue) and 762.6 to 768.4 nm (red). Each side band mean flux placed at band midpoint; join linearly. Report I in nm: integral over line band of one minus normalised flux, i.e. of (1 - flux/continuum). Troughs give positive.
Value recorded 0.13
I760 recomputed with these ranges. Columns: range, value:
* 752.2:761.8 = 17.4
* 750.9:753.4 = 17.2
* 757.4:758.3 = 18.1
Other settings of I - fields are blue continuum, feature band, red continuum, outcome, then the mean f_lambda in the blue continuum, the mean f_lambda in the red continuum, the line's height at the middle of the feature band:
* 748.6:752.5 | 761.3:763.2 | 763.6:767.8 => 0.12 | 18.2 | 18.5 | 18.4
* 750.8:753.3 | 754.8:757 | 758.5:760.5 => 0.04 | 17.3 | 17.9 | 17.6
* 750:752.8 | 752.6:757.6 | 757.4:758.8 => 0.27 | 18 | 18.1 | 18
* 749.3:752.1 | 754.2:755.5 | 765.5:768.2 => 0.06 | 18.3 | 18.2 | 18.3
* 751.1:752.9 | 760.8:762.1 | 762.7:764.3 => 0.07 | 17.6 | 18.5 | 18.3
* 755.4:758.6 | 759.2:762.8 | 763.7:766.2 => 0.11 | 17.7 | 18.5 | 18.1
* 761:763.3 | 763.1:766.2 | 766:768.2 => -0.12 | 17.3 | 18.3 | 17.8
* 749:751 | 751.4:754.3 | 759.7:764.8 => 0.21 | 18.3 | 17.9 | 18.2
